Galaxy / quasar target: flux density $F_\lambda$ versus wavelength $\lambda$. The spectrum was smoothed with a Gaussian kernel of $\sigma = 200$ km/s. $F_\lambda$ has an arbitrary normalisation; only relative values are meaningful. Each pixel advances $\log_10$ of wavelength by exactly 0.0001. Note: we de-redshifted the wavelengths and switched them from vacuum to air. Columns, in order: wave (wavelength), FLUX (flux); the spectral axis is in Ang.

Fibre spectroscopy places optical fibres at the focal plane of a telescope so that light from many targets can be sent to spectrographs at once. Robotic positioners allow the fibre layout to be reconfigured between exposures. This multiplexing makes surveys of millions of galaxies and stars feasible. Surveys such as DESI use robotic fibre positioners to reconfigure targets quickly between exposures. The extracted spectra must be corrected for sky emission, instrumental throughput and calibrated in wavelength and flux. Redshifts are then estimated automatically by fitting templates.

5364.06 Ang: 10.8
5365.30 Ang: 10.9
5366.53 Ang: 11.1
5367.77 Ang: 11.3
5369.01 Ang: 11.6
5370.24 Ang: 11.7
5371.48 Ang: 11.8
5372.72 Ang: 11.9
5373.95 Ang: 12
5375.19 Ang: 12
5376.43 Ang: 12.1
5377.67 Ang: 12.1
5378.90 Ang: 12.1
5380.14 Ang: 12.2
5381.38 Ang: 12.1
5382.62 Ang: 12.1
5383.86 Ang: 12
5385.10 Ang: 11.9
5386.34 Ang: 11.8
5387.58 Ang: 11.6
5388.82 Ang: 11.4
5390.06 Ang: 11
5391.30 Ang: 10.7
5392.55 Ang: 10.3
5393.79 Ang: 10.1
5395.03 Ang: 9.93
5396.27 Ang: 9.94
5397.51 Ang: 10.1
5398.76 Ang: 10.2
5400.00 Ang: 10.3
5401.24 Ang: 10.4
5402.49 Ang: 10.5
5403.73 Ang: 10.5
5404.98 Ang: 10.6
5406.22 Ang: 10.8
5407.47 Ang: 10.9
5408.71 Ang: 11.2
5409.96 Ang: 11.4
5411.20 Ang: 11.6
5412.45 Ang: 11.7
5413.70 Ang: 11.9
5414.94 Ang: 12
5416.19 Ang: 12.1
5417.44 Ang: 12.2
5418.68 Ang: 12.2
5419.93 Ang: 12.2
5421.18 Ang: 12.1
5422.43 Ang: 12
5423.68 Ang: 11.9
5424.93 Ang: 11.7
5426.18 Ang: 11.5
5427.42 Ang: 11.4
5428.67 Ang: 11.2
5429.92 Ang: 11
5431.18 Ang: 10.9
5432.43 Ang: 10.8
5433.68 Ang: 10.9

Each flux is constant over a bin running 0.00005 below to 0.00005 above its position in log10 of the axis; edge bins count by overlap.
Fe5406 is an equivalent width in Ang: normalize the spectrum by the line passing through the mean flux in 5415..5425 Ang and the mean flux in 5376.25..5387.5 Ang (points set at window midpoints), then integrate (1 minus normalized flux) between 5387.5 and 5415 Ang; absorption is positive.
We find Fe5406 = 2.9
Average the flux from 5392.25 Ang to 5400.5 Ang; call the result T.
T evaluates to 10.1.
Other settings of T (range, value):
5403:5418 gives 11.4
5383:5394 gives 11.3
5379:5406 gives 11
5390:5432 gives 11.1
